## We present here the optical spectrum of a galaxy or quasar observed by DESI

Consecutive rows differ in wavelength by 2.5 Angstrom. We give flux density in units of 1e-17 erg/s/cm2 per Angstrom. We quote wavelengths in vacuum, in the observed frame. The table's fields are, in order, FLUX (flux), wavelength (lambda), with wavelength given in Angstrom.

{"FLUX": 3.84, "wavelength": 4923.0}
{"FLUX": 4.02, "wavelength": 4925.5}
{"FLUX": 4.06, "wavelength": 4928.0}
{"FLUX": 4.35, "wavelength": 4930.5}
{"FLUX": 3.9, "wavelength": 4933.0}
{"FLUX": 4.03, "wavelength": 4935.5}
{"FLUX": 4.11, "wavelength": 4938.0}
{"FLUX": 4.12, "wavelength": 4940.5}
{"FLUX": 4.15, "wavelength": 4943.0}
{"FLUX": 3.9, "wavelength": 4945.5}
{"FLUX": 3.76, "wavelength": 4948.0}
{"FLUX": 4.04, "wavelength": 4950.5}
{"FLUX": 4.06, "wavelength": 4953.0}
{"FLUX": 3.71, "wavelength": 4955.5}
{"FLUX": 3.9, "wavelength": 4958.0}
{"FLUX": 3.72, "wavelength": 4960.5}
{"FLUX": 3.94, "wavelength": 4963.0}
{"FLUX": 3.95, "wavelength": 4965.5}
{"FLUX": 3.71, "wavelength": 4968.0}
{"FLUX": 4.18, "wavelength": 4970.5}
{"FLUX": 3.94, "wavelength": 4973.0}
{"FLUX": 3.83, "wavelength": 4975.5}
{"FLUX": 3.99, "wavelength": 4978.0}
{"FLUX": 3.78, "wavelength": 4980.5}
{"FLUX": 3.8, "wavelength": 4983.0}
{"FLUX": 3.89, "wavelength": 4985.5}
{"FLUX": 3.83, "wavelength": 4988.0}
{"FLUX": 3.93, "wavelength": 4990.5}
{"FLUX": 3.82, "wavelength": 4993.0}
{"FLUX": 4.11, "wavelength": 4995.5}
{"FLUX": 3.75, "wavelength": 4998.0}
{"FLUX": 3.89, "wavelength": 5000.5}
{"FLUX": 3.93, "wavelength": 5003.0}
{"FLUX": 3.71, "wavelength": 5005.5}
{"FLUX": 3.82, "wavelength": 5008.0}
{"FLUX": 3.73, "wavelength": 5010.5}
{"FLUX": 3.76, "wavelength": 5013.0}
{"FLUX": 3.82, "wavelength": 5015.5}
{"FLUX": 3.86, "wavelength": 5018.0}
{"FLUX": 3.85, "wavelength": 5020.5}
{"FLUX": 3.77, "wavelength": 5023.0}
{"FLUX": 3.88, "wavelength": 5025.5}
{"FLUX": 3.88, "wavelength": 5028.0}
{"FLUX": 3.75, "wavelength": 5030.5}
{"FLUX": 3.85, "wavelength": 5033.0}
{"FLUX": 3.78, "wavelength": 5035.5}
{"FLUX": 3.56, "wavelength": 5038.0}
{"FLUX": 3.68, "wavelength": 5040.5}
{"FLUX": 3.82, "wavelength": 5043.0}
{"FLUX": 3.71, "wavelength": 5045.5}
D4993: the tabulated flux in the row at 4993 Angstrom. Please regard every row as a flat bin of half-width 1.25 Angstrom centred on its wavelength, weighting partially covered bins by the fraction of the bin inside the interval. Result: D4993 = 3.82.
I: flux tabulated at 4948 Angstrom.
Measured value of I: 3.76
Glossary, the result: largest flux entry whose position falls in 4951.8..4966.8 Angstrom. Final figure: 4.06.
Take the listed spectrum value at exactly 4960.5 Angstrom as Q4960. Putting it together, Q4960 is 3.72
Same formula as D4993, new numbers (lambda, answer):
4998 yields 3.75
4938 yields 4.11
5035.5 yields 3.78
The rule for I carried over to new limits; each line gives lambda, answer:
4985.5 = 3.89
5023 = 3.77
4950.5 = 4.04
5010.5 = 3.73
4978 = 3.99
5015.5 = 3.82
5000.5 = 3.89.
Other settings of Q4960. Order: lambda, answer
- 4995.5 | 4.11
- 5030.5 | 3.75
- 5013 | 3.76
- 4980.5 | 3.78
